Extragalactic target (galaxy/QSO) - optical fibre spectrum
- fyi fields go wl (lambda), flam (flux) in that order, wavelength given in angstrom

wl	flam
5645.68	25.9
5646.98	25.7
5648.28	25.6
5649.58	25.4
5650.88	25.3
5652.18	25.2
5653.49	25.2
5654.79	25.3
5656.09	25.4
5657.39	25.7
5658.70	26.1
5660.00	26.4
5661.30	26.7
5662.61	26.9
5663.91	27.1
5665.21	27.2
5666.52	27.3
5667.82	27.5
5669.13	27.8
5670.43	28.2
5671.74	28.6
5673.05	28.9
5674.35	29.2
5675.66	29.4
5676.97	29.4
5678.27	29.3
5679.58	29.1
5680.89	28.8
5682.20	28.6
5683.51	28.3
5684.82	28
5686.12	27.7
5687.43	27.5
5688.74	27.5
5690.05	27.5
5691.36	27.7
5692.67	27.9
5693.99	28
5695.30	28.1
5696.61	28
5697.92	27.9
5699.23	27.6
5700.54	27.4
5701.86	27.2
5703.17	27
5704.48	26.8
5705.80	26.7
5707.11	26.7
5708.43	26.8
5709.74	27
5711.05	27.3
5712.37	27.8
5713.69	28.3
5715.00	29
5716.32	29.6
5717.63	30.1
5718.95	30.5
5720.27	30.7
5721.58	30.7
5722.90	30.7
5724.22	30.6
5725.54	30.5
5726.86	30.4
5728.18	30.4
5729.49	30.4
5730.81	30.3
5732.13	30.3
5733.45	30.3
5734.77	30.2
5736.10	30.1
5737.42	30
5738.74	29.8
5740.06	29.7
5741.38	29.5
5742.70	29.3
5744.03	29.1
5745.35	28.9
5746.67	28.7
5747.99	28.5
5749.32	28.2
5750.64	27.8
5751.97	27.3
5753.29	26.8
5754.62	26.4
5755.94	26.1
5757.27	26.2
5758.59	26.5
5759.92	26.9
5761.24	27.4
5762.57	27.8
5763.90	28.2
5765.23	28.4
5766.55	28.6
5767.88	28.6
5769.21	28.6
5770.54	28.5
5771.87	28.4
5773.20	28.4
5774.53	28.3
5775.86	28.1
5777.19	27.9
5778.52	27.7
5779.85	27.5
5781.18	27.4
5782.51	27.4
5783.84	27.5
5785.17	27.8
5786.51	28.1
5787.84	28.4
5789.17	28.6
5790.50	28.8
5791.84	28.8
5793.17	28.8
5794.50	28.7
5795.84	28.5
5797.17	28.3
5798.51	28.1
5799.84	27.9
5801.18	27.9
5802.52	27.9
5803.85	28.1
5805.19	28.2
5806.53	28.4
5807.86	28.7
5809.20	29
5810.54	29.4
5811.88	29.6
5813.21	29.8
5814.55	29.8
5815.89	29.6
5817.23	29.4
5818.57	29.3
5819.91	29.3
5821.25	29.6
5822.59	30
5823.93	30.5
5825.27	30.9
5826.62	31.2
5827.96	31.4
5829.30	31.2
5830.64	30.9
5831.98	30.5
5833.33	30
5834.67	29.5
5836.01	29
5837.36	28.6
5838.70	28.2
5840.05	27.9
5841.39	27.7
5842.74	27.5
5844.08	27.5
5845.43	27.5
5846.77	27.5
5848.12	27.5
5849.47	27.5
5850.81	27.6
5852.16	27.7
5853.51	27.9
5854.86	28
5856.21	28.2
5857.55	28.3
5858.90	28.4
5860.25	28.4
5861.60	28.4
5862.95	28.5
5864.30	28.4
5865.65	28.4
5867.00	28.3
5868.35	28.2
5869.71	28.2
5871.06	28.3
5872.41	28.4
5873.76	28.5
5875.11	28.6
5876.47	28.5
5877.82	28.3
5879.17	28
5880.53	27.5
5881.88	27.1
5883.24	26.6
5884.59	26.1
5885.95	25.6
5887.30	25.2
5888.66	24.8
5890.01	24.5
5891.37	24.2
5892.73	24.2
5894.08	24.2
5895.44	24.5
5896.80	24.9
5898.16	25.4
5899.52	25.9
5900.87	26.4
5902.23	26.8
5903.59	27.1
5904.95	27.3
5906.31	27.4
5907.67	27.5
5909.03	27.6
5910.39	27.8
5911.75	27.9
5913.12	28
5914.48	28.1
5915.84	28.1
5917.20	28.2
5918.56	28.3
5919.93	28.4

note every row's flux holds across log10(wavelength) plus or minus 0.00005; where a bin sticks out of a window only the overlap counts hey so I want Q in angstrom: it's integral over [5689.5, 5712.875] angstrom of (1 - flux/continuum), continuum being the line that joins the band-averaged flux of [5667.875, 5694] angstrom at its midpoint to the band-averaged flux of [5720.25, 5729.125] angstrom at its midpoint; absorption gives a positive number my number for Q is 1.6 angstrom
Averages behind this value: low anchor 28.3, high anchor 30.6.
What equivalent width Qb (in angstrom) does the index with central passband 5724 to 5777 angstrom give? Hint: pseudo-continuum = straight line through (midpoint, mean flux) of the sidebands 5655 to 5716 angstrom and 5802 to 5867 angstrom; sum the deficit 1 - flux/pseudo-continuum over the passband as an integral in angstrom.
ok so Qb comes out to -0.9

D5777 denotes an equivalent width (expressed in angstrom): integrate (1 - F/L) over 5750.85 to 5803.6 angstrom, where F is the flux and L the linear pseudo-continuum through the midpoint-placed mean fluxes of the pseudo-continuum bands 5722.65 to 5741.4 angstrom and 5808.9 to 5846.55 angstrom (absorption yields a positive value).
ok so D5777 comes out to 3.5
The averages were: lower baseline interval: 30.2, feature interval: 27.9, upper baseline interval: 29.4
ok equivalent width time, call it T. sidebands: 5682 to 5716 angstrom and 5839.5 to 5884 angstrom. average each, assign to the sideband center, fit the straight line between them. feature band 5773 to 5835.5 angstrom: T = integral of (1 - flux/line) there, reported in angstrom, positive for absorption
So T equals -2.5 angstrom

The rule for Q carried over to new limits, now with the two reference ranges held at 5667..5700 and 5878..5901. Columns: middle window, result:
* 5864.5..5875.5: -1.05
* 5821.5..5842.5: -2.71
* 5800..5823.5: -2.14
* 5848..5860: -0.85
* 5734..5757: -0.93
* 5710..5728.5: -1.26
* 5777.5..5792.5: -0.57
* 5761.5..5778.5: -0.70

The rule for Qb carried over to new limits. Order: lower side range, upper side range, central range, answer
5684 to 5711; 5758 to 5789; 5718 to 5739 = -2.06 angstrom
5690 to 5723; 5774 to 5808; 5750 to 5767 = 0.55 angstrom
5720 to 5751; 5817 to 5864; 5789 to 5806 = 0.53 angstrom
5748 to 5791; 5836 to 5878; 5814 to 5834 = -1.62 angstrom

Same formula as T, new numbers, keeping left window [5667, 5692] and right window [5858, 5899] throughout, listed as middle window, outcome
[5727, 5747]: -1.3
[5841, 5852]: -0.1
